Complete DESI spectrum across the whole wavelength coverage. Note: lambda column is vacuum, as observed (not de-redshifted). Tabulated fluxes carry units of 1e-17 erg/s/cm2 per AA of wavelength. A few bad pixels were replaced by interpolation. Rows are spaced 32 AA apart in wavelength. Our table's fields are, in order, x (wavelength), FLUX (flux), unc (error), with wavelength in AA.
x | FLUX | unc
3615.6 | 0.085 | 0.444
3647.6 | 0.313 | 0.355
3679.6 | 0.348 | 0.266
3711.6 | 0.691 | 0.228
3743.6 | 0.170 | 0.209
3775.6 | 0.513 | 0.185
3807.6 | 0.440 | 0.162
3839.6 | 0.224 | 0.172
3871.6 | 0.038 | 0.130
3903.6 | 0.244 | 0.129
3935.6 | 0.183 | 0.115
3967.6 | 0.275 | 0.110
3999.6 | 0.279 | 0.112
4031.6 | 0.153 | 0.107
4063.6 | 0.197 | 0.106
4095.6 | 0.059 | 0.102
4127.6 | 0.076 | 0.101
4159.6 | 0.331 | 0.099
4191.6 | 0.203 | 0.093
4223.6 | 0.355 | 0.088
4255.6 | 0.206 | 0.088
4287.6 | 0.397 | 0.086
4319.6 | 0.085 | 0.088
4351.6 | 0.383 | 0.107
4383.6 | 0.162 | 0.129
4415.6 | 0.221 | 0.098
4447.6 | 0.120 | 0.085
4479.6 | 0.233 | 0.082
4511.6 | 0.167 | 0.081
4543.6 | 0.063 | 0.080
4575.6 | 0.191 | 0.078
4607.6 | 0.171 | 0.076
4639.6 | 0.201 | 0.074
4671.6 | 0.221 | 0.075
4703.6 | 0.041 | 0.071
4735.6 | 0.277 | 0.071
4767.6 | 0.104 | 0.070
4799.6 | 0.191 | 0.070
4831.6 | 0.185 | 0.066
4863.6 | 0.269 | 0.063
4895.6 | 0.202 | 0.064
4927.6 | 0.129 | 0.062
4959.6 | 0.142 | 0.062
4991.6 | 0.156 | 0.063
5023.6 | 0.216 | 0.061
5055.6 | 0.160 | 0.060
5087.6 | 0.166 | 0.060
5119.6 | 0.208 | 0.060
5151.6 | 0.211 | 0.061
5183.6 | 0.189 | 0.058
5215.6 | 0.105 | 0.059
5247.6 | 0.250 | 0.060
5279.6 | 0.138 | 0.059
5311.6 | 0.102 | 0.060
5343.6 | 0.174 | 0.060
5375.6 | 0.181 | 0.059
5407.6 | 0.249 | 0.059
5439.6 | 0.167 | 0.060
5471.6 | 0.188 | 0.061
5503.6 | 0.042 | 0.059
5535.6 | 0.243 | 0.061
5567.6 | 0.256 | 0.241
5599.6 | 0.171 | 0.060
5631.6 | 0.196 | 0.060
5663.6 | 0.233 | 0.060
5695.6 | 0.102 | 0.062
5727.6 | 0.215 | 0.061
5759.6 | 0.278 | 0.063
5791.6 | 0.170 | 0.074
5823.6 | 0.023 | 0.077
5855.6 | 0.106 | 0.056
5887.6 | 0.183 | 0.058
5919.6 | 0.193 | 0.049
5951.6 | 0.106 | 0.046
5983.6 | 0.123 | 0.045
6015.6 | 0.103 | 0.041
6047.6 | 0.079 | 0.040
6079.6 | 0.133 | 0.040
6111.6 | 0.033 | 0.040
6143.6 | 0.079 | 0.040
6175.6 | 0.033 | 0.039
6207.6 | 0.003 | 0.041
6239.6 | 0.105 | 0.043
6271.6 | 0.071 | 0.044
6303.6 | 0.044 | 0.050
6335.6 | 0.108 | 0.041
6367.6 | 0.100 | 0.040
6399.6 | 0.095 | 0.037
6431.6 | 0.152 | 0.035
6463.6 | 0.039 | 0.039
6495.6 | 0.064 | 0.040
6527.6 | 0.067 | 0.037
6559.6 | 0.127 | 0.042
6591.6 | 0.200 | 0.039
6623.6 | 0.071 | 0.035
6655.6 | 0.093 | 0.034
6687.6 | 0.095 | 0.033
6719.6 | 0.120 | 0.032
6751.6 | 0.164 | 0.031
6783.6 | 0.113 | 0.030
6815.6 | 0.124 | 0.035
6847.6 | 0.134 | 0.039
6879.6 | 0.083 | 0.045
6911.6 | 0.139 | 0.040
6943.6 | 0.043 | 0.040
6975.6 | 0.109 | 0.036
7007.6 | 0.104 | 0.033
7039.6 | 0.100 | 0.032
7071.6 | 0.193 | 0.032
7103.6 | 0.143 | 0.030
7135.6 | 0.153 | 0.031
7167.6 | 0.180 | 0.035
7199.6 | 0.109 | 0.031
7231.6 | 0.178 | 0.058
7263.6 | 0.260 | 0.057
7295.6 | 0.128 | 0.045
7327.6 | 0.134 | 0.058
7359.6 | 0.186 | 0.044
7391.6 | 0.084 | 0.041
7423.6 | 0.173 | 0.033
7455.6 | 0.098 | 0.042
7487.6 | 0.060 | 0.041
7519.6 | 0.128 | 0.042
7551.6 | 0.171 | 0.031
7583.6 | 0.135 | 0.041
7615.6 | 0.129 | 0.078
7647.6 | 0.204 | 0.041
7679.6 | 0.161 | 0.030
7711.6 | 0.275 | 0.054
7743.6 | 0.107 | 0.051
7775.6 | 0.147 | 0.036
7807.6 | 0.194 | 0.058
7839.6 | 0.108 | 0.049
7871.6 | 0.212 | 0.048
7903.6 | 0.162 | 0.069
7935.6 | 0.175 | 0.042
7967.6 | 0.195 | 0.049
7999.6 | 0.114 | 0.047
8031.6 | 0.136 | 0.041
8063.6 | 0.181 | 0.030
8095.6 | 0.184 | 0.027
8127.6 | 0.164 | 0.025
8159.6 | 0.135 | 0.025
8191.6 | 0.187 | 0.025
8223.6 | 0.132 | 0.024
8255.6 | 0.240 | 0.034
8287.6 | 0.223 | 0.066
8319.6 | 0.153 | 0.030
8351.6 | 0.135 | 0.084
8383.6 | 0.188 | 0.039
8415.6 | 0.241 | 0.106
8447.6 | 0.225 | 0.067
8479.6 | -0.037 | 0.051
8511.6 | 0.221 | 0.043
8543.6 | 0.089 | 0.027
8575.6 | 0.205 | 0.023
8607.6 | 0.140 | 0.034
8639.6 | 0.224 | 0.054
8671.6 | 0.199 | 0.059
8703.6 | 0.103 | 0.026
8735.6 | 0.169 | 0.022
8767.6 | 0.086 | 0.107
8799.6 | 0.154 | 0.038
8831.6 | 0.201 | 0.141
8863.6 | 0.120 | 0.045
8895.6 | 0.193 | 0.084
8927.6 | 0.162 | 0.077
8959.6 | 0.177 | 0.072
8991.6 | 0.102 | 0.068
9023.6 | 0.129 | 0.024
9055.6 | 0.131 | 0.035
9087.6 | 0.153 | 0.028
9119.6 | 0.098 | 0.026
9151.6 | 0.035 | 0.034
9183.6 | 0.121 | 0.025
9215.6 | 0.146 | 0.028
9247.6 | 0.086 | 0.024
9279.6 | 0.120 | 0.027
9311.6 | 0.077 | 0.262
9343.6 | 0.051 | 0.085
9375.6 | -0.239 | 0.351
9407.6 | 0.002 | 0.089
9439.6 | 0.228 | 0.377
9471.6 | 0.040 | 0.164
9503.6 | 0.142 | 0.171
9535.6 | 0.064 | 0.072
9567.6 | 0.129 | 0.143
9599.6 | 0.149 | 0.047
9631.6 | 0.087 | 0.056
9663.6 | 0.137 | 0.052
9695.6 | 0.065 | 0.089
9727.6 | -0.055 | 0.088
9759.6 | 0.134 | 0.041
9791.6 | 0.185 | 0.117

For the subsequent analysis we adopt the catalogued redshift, 0.764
